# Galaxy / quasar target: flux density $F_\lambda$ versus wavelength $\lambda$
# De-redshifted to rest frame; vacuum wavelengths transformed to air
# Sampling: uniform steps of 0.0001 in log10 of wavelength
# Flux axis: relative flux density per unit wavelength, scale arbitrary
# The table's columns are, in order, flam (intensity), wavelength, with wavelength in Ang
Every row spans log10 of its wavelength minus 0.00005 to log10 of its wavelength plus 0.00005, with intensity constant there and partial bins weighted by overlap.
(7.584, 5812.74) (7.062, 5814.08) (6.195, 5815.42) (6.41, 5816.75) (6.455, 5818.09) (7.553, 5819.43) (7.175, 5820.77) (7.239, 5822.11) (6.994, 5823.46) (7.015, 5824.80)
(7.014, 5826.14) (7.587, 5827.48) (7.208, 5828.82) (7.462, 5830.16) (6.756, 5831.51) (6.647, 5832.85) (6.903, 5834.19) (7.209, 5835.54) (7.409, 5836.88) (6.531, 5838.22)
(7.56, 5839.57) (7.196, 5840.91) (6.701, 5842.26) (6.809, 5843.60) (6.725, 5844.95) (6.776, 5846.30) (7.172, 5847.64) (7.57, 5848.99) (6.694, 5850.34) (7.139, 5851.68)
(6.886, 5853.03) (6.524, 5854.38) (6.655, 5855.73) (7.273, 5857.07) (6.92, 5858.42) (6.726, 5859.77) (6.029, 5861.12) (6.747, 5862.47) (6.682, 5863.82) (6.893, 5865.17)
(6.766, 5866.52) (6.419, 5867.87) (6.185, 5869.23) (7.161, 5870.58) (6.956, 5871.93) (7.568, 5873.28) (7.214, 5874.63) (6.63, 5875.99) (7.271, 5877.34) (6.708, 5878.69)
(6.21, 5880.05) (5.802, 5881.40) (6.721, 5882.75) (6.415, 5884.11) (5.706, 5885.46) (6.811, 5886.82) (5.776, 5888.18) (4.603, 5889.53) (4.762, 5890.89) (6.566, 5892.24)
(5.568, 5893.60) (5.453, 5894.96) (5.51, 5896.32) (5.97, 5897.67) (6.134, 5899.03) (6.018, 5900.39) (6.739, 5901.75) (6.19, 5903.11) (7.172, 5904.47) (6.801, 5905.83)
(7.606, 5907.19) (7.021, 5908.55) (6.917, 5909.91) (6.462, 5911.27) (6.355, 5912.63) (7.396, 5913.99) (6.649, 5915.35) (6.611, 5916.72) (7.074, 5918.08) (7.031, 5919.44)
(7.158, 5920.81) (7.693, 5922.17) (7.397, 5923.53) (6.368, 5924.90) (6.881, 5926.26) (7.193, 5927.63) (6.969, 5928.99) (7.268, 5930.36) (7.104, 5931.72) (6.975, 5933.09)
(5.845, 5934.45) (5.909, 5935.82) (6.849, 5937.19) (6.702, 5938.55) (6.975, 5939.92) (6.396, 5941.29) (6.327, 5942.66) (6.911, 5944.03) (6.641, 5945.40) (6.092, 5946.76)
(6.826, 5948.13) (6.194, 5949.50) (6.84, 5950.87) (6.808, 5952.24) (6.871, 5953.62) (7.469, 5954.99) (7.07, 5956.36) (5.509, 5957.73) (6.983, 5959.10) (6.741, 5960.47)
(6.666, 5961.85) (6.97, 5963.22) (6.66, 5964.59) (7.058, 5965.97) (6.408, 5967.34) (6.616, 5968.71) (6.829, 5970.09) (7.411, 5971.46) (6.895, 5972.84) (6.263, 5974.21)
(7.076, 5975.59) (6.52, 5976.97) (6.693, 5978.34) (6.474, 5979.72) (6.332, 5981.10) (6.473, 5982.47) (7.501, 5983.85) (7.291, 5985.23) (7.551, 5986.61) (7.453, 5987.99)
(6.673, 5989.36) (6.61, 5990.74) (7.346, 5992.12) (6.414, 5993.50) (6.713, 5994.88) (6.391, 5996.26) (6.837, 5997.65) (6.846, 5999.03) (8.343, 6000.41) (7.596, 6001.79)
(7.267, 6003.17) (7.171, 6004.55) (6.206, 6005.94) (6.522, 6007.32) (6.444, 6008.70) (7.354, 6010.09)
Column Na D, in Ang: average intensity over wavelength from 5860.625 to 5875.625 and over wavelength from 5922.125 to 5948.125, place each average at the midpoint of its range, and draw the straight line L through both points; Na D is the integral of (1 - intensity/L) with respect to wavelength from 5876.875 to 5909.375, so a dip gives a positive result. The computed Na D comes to 2.6 Ang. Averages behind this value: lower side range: 6.79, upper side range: 6.74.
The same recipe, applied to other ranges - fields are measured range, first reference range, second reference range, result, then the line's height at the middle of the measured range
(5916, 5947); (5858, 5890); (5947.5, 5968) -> -0.6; 6.68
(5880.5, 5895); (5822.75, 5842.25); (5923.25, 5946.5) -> 2.2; 6.89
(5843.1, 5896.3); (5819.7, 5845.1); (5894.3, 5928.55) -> 2.9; 6.9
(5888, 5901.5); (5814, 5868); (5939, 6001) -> 2.4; 6.87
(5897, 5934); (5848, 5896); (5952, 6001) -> -1.1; 6.65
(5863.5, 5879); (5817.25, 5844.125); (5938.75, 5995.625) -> 0.2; 6.98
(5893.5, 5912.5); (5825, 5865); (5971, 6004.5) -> 1.5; 6.95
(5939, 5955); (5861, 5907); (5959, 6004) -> 0.1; 6.72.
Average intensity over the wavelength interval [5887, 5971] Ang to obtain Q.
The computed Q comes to 6.6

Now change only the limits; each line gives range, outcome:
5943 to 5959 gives 6.66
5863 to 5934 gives 6.6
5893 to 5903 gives 5.93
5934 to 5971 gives 6.65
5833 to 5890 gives 6.74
